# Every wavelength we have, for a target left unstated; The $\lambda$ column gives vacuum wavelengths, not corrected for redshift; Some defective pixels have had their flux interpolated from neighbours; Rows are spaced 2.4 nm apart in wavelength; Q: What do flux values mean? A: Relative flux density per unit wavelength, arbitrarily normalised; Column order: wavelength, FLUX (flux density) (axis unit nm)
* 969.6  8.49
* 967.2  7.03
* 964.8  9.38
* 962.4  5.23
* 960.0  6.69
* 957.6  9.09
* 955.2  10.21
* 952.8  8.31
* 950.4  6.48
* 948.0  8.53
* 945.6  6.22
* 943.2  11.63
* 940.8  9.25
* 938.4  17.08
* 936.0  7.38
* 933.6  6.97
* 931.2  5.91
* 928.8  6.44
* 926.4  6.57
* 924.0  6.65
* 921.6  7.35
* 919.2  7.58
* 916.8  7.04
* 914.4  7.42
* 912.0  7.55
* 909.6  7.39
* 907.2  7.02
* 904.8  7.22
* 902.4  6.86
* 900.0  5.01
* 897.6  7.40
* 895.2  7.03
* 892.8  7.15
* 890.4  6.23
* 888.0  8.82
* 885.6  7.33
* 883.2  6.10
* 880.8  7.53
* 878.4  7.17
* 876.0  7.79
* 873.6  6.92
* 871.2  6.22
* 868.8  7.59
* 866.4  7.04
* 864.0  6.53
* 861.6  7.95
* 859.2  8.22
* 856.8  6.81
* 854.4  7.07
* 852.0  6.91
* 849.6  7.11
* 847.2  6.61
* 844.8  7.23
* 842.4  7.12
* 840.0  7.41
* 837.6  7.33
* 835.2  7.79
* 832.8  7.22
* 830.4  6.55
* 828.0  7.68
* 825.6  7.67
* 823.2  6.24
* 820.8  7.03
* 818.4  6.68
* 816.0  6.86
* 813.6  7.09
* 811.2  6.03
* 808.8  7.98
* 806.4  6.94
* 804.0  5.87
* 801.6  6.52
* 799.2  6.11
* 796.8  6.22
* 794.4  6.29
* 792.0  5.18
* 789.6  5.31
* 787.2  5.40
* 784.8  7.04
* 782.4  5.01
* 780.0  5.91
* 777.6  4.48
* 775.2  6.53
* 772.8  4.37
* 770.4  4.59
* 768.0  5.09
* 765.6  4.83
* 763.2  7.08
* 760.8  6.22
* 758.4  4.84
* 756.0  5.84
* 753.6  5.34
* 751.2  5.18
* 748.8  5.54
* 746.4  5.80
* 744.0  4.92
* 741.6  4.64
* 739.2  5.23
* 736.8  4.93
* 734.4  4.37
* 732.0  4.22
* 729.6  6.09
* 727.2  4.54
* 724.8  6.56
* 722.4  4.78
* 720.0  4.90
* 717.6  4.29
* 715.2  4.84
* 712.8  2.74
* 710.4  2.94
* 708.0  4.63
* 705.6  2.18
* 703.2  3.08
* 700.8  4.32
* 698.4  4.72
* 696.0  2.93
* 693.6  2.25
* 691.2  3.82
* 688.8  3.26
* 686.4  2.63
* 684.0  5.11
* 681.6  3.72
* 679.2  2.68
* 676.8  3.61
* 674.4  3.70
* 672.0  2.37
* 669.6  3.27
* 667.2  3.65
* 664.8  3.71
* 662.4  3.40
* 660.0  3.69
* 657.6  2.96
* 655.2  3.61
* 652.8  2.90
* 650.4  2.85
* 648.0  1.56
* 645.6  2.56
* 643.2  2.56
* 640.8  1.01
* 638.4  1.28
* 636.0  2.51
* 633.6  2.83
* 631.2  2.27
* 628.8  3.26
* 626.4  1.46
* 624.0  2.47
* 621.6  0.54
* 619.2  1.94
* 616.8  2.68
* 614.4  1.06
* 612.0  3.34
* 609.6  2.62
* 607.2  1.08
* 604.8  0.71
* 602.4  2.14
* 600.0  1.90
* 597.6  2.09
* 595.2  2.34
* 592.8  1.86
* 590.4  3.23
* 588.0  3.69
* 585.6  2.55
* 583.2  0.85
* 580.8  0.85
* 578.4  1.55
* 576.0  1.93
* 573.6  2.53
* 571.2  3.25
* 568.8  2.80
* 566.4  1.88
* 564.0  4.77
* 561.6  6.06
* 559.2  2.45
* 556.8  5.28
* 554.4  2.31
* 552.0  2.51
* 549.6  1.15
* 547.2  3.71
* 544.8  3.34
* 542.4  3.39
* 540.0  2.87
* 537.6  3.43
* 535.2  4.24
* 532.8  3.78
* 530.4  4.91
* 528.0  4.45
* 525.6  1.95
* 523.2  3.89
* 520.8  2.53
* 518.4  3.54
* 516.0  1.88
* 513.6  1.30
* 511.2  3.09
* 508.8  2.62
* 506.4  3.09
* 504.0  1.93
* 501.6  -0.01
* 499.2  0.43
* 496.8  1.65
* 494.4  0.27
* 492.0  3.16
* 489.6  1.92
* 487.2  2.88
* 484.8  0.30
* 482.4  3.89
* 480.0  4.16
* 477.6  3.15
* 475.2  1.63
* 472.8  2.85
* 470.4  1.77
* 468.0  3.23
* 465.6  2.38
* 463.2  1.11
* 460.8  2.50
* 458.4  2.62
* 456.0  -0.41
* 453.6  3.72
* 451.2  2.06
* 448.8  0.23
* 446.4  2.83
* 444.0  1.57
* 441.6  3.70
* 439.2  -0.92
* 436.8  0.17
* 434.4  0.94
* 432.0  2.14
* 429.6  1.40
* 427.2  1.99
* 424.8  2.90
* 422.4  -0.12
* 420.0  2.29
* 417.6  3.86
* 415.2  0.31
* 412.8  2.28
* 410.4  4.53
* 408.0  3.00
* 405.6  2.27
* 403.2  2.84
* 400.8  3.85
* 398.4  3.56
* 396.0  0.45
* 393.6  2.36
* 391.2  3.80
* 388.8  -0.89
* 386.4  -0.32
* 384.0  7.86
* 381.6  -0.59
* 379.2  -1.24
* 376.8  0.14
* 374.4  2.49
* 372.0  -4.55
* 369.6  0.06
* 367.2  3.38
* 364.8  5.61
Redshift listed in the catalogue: 0.79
